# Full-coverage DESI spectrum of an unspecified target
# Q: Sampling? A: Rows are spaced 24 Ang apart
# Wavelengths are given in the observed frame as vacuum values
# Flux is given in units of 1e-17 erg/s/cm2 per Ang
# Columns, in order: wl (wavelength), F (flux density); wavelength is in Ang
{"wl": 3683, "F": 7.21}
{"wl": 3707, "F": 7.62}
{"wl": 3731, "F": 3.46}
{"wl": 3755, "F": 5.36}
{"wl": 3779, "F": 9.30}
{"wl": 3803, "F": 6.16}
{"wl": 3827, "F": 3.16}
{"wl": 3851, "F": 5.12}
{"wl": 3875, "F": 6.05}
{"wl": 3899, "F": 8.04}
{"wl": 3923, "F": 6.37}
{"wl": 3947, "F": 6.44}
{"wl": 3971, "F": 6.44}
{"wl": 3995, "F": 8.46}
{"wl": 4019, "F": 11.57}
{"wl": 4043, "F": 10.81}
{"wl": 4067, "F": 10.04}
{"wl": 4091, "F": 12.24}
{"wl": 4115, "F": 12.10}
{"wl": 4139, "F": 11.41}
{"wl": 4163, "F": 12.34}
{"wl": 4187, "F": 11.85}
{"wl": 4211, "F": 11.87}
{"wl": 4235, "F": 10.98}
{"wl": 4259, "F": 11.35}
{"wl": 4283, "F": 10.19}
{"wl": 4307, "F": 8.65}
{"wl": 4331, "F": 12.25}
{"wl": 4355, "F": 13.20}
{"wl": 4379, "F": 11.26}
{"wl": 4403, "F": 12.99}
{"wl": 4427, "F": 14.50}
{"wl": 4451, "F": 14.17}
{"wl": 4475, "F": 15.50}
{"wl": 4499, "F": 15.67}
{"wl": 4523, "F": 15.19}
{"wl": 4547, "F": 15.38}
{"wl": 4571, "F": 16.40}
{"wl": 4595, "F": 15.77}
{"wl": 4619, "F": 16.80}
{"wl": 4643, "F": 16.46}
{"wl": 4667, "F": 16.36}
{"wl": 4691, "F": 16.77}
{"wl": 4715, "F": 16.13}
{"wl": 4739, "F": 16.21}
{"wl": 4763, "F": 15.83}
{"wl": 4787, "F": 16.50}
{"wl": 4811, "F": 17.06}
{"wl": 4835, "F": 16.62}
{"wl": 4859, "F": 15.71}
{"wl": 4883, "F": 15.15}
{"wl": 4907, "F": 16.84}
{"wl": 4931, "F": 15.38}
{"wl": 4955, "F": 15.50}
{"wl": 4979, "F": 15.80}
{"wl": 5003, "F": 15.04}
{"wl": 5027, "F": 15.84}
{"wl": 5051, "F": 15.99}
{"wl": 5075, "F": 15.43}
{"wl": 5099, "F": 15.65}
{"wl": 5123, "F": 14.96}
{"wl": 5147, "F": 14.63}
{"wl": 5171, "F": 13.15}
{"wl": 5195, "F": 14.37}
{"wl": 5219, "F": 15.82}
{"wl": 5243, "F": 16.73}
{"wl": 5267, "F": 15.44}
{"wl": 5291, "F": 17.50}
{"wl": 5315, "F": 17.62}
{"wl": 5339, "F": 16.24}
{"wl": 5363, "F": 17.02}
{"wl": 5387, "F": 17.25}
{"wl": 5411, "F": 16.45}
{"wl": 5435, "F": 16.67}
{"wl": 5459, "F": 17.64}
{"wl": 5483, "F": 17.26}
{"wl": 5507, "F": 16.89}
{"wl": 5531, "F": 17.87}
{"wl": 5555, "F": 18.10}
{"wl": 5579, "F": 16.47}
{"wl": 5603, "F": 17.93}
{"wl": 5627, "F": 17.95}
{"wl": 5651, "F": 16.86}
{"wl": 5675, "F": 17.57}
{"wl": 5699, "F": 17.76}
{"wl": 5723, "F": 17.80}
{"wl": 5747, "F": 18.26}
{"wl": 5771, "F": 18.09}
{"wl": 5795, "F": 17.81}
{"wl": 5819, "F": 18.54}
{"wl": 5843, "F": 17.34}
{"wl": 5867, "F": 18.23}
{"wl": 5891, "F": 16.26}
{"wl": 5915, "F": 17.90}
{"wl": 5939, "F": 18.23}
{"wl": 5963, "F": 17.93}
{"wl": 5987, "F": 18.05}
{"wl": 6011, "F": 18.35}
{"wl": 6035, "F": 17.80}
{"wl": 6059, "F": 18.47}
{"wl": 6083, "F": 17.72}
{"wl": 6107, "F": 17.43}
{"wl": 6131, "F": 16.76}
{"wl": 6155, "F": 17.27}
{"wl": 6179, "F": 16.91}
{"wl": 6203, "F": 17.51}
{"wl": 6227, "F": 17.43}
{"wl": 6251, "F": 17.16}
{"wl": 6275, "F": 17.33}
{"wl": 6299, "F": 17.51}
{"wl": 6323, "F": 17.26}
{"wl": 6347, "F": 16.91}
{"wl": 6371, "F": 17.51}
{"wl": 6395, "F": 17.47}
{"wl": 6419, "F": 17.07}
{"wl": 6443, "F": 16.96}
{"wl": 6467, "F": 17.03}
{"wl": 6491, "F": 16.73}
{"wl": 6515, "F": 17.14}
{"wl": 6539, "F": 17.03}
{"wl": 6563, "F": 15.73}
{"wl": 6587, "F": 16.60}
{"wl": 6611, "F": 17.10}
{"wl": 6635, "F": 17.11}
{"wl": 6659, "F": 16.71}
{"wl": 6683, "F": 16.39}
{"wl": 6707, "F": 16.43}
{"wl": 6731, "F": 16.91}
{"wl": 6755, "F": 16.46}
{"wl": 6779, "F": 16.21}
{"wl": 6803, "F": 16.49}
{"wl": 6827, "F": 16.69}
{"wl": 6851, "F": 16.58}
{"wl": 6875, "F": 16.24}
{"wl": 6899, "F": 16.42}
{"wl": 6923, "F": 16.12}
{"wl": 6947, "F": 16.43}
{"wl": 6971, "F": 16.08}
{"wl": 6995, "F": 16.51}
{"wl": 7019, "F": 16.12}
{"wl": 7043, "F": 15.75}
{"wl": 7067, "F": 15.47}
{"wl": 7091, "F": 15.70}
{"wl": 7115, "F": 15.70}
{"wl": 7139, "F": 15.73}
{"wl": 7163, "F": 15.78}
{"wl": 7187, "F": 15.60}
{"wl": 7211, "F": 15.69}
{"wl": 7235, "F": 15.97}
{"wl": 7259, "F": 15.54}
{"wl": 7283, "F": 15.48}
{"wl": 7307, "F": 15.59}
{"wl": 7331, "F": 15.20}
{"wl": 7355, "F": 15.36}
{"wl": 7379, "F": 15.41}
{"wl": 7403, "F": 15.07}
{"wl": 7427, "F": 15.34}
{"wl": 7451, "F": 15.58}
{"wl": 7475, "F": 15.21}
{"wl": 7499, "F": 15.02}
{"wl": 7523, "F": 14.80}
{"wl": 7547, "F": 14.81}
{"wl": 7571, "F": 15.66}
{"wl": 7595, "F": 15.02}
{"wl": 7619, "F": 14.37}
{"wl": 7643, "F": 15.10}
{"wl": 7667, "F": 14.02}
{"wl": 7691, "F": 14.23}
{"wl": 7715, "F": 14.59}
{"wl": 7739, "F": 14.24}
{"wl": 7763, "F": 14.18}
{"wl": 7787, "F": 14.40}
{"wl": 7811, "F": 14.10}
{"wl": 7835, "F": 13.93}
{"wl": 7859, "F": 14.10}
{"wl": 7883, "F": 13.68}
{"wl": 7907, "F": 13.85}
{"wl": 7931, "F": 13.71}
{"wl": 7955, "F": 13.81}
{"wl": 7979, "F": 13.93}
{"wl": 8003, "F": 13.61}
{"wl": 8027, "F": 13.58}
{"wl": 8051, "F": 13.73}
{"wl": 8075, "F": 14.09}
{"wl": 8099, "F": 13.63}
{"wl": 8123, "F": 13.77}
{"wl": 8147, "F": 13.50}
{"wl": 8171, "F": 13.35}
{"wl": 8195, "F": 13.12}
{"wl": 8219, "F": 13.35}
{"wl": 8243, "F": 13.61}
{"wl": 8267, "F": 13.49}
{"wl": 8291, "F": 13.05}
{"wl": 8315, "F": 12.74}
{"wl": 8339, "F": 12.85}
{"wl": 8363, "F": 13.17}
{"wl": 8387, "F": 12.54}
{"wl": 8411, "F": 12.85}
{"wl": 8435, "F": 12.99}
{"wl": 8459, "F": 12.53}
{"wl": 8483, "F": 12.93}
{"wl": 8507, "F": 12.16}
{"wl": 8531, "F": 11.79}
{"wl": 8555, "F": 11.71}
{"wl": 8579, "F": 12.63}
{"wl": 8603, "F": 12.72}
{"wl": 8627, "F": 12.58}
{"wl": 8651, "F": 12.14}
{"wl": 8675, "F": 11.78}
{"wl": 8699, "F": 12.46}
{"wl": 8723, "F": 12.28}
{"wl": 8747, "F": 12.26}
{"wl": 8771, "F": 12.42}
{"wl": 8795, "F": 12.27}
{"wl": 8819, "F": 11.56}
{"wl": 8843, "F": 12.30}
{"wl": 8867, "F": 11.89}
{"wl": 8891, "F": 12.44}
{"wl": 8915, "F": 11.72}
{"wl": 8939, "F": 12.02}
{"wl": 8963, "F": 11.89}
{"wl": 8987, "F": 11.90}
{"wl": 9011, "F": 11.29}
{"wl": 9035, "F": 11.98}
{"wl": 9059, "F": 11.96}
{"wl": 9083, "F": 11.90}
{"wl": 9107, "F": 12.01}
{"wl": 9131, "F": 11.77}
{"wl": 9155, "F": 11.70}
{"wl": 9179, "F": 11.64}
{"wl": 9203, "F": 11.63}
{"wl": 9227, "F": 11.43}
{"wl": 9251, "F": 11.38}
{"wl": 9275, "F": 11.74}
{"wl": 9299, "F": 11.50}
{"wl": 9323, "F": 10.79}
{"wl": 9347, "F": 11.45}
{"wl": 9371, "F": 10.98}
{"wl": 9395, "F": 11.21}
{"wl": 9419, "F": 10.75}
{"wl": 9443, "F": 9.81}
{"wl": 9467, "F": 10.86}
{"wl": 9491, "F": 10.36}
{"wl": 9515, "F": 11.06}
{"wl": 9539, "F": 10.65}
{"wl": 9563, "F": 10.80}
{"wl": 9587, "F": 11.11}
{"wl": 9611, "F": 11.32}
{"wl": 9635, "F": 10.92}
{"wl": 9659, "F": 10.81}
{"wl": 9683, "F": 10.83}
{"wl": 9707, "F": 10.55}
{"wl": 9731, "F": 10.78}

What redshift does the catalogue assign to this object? 0.00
